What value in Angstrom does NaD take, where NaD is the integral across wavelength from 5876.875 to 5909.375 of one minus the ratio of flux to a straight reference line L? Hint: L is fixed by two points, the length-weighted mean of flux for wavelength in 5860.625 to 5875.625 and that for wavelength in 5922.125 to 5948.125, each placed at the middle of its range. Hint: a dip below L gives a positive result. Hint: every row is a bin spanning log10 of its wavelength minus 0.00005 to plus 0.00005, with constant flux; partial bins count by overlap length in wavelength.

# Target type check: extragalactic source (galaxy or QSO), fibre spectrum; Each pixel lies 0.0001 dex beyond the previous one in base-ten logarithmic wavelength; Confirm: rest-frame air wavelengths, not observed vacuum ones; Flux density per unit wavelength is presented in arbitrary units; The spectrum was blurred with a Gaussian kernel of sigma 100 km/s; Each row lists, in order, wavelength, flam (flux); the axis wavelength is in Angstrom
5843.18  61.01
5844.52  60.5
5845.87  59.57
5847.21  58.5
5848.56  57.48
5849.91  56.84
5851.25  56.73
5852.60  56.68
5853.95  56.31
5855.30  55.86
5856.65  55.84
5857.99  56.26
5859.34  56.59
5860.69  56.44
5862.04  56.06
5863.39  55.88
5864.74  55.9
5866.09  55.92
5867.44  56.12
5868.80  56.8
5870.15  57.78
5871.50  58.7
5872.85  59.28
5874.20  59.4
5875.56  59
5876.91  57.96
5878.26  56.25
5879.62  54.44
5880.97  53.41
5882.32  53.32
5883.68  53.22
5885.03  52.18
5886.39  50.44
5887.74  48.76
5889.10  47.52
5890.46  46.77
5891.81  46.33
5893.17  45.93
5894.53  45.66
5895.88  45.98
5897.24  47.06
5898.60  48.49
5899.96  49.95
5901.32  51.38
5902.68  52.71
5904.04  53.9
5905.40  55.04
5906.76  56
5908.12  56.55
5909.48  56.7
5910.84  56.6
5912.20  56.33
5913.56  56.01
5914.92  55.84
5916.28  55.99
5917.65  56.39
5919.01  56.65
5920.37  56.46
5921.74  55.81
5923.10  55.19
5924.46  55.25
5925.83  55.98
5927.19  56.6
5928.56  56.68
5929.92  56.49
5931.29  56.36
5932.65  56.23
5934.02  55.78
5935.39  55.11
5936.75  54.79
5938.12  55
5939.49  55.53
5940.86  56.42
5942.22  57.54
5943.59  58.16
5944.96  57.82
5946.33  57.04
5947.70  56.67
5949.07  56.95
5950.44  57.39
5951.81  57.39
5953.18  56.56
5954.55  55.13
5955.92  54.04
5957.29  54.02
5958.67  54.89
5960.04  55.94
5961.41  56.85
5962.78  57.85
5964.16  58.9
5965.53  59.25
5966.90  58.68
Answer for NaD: 3.2 Angstrom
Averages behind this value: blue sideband 57.2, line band 51.2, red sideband 56.2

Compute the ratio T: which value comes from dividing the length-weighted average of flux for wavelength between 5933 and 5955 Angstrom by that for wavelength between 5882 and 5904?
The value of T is 1.15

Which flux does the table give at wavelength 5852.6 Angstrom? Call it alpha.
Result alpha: 56.68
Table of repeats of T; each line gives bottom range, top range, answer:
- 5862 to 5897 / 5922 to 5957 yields 1.06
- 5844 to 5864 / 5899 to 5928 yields 0.97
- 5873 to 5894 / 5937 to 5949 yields 1.08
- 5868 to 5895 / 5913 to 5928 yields 1.05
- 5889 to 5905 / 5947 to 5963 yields 1.15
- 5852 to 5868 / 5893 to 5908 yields 0.90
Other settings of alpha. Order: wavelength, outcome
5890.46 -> 46.77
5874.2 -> 59.4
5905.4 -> 55.04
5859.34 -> 56.59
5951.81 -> 57.39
